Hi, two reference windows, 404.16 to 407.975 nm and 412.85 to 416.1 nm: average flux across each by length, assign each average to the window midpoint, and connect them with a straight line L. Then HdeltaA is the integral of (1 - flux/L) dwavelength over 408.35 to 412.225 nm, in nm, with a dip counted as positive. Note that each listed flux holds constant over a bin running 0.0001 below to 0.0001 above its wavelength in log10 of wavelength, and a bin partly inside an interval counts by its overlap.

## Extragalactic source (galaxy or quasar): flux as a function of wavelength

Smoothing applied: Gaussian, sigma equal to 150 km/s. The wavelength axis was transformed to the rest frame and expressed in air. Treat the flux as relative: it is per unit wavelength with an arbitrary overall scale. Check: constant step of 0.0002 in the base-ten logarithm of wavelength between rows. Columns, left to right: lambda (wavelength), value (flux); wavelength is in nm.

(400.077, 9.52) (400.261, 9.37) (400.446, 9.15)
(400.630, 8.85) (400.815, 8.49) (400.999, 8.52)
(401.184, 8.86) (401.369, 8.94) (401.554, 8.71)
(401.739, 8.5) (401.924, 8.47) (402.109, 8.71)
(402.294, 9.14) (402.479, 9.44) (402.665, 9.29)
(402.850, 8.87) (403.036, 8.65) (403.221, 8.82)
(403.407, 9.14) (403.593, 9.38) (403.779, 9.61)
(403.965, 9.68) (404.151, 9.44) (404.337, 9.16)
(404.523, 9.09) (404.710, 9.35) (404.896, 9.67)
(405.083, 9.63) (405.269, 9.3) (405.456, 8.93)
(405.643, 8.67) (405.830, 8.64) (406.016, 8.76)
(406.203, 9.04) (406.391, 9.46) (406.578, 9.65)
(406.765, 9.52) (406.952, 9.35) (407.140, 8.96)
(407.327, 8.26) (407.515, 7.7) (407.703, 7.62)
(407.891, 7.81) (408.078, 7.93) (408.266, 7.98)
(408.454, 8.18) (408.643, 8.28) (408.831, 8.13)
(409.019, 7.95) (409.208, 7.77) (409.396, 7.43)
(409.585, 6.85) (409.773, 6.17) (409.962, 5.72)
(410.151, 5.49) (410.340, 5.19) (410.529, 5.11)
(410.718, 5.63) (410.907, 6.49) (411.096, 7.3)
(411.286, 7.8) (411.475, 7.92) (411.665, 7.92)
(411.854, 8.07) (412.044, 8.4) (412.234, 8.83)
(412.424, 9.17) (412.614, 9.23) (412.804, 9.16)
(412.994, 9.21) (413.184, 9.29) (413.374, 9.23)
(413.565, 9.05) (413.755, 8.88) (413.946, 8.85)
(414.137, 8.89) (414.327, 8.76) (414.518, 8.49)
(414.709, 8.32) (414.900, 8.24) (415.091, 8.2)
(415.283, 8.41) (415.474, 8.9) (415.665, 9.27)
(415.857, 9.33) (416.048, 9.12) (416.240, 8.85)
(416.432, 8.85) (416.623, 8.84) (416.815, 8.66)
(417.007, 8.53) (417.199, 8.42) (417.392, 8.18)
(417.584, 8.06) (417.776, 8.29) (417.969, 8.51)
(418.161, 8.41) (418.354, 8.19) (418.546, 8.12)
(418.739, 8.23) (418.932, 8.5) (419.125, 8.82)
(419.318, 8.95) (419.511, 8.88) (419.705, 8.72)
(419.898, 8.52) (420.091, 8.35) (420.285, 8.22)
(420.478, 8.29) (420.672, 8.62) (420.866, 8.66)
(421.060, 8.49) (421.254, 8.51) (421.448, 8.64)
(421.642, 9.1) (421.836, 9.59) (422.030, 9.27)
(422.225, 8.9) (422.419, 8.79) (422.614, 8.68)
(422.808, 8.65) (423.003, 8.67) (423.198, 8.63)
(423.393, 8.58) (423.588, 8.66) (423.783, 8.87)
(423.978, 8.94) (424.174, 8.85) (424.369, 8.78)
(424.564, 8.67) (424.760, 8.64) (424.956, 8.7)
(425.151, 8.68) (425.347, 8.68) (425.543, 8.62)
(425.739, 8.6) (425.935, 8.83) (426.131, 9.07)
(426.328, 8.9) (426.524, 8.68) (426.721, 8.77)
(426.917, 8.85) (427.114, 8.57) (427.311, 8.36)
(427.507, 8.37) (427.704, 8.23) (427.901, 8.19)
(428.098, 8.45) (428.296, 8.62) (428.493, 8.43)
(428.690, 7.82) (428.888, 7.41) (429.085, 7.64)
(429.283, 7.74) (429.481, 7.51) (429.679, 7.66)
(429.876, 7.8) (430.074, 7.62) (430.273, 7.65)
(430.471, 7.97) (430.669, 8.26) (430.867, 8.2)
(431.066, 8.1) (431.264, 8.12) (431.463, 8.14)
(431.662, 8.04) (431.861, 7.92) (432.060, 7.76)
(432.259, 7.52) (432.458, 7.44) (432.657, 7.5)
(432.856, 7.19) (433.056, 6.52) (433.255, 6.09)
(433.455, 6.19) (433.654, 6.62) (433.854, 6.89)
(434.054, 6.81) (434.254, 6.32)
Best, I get 0.77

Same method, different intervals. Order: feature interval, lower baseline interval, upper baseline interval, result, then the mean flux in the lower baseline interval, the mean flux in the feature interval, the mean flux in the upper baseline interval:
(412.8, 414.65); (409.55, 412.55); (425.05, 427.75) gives -0.416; 7.03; 8.96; 8.67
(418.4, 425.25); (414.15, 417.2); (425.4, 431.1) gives -0.165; 8.72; 8.69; 8.24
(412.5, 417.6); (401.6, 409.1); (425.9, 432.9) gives -0.150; 8.85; 8.8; 8.09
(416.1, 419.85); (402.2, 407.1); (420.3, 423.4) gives 0.135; 9.22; 8.53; 8.75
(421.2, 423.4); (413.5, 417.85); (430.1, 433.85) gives -0.177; 8.67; 8.85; 7.5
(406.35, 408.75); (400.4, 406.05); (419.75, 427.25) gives 0.127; 9.03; 8.49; 8.72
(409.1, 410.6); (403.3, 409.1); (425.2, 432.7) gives 0.428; 8.85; 6.25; 8.16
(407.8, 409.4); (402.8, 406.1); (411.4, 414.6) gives 0.180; 9.16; 7.97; 8.79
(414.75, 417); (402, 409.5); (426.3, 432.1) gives -0.068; 8.8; 8.77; 8.12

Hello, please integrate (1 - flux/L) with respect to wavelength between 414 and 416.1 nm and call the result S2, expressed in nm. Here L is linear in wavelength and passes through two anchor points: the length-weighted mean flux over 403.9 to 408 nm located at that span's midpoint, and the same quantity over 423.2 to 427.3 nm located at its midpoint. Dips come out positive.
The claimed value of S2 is 0.03 nm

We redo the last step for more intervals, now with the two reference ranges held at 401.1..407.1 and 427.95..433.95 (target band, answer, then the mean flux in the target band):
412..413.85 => -0.093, 9.06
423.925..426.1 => -0.211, 8.73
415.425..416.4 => -0.072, 9.09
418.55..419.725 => -0.050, 8.63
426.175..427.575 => -0.144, 8.66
